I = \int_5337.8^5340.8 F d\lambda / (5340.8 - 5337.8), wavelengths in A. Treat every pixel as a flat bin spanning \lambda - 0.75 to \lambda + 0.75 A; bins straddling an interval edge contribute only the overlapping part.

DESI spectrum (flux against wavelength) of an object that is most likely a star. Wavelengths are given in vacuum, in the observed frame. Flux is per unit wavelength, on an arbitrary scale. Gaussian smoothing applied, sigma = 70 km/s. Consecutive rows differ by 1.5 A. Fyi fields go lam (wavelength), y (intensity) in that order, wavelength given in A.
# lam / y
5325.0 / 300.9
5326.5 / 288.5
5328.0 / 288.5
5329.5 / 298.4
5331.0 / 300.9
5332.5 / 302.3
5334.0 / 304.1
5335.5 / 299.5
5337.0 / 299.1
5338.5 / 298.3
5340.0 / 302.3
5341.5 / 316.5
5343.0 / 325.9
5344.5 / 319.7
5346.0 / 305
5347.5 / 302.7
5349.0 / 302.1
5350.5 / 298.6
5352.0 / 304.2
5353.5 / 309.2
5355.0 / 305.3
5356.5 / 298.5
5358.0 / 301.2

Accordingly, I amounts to 301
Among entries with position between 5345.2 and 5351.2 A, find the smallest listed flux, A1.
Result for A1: 298.6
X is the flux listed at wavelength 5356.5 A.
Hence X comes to 298.5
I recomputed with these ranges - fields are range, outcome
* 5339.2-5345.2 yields 316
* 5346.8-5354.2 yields 303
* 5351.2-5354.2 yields 307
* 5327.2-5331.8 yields 296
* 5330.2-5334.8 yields 302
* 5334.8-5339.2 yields 299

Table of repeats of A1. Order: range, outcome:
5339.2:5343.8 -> 302.3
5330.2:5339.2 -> 298.3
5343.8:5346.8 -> 305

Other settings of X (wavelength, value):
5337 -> 299.1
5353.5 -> 309.2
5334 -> 304.1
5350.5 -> 298.6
